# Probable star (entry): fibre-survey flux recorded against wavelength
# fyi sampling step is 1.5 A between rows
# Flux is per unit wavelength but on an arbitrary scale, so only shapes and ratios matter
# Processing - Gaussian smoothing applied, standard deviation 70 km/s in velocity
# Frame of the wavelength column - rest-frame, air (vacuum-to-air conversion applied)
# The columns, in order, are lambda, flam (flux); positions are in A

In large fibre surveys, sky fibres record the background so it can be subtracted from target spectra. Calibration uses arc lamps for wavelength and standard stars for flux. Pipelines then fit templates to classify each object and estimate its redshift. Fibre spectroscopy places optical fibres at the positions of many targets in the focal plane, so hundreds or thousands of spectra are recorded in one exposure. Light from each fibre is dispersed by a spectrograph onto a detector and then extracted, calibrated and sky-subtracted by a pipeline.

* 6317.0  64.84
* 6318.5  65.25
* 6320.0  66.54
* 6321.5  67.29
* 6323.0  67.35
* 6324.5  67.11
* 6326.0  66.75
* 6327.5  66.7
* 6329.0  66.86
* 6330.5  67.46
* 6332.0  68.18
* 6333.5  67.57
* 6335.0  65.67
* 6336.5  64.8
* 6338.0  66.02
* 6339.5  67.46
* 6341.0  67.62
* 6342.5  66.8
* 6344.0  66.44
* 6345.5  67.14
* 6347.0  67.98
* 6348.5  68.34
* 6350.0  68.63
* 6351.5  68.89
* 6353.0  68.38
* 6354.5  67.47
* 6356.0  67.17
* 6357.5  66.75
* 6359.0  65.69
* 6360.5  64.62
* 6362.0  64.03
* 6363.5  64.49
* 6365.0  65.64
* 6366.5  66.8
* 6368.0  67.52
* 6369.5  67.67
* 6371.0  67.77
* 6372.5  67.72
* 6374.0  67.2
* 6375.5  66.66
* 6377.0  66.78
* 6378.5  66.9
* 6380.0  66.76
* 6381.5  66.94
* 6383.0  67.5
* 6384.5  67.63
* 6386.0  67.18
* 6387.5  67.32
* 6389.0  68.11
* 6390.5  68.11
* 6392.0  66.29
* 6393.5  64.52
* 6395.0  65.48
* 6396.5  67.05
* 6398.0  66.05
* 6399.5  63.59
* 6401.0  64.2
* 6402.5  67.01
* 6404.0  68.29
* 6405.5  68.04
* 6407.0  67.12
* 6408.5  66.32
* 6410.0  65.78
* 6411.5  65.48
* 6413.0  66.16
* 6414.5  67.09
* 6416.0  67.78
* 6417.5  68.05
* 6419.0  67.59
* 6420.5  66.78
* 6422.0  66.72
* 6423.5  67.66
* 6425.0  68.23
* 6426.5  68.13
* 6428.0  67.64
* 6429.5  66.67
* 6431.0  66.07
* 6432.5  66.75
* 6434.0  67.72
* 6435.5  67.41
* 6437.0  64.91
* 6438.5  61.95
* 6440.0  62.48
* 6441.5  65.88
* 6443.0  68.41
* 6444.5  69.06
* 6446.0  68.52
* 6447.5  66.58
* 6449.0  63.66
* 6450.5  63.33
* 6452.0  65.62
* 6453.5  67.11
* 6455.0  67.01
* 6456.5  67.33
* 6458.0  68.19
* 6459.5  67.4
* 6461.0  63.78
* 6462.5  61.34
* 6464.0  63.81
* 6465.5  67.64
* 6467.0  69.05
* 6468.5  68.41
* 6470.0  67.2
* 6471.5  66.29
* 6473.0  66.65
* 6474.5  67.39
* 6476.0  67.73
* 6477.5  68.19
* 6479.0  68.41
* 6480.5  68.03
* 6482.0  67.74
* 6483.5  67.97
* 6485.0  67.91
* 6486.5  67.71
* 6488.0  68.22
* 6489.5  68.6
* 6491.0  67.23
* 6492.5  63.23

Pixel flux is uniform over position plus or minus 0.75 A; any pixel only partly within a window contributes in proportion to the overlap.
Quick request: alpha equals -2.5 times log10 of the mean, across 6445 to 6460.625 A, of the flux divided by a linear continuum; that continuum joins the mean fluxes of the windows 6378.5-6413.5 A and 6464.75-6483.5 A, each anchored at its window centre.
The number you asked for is 0.02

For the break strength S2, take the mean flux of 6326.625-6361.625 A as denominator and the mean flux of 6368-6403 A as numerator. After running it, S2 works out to 1.00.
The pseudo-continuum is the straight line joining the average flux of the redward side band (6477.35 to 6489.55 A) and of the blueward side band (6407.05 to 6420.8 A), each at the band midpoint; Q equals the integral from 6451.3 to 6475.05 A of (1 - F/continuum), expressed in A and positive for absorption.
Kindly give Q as 0.4 A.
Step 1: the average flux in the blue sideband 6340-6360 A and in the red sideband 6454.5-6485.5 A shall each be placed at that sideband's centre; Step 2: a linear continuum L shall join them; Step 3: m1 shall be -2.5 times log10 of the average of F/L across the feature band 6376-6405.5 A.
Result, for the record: 0.01 mag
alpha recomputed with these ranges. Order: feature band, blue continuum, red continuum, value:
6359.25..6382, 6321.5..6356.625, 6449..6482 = 0.01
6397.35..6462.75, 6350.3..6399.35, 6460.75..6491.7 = 0.01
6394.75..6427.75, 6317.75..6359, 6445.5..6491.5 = 0.00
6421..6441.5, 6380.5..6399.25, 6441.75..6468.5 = 0.00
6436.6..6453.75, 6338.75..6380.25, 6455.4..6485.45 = 0.02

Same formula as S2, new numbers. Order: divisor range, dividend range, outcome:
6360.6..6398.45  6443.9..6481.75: 1.00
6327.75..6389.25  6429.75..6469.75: 0.99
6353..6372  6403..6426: 1.01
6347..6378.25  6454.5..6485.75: 1.00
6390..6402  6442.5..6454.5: 1.01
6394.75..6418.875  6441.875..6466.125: 0.99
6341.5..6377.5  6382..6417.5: 1.00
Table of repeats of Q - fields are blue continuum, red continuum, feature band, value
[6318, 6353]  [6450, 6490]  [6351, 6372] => 0.1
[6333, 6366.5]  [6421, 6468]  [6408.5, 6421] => -0.1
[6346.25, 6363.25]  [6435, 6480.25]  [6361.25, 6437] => -0.1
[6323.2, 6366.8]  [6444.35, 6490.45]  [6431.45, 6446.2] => 0.2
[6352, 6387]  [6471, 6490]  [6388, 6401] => 0.2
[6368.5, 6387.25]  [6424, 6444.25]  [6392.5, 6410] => 0.2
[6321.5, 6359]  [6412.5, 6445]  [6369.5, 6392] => -0.1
